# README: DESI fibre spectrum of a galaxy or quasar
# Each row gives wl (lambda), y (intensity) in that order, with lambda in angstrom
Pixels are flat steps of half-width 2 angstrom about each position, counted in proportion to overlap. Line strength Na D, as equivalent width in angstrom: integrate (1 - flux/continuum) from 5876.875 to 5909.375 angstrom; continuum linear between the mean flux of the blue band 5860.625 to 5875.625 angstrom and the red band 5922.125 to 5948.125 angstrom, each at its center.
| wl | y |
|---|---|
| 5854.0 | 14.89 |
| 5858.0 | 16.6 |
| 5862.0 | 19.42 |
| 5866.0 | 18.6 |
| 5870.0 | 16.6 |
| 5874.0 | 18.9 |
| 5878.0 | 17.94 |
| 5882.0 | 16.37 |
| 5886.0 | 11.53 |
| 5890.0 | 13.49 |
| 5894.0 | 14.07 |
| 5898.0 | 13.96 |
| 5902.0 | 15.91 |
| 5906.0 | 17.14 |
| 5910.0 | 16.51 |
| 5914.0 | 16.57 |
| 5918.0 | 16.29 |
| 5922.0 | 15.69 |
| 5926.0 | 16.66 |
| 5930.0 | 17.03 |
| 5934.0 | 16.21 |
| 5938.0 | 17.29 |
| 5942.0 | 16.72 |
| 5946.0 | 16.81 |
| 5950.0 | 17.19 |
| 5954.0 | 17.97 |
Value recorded 4.9 angstrom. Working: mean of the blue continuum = 18.3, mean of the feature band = 15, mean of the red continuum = 16.7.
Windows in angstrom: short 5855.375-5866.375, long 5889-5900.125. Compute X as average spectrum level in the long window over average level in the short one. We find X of 0.8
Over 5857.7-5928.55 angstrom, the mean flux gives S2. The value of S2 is 16.2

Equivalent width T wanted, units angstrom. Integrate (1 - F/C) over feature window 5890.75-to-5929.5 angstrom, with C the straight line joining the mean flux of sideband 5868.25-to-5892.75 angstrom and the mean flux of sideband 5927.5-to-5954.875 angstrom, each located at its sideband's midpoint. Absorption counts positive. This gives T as 1.24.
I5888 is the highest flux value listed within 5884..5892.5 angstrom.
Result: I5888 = 13.49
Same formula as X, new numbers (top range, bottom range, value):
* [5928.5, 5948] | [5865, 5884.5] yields 0.96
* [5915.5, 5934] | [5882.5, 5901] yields 1.20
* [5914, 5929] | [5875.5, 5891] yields 1.08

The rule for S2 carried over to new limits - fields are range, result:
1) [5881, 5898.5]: 13.7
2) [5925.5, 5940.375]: 16.8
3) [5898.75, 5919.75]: 16.3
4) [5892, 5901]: 14.2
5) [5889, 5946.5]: 16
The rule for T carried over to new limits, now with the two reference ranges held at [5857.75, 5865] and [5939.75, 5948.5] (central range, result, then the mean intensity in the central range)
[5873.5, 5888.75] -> 1.9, 15.8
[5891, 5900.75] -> 2.0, 14.1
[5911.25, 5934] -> 1.1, 16.4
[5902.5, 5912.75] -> 0.5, 16.7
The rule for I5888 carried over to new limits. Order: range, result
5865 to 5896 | 18.9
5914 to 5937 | 17.03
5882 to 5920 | 17.14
